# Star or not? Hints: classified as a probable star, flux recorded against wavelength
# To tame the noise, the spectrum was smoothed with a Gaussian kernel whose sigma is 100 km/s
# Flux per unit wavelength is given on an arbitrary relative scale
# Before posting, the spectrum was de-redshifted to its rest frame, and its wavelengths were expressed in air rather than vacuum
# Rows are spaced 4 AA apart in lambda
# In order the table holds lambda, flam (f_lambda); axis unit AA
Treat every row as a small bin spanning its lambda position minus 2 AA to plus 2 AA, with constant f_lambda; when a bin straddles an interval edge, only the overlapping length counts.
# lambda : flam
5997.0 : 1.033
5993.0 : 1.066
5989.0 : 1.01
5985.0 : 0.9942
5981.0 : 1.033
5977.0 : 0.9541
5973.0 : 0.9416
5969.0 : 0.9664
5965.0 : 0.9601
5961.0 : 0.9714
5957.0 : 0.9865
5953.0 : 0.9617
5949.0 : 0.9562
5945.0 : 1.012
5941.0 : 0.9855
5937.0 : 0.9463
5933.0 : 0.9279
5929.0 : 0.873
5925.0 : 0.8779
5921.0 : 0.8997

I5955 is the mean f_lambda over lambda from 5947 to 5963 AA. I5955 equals 0.969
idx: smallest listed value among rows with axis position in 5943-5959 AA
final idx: 0.9562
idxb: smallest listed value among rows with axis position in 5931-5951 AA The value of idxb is 0.9279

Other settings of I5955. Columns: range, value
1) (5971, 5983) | 0.976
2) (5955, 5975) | 0.965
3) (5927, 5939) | 0.916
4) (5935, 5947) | 0.981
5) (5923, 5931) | 0.875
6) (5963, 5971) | 0.963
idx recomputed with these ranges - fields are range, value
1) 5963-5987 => 0.9416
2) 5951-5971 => 0.9601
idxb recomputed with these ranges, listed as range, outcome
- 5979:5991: 0.9942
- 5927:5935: 0.873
